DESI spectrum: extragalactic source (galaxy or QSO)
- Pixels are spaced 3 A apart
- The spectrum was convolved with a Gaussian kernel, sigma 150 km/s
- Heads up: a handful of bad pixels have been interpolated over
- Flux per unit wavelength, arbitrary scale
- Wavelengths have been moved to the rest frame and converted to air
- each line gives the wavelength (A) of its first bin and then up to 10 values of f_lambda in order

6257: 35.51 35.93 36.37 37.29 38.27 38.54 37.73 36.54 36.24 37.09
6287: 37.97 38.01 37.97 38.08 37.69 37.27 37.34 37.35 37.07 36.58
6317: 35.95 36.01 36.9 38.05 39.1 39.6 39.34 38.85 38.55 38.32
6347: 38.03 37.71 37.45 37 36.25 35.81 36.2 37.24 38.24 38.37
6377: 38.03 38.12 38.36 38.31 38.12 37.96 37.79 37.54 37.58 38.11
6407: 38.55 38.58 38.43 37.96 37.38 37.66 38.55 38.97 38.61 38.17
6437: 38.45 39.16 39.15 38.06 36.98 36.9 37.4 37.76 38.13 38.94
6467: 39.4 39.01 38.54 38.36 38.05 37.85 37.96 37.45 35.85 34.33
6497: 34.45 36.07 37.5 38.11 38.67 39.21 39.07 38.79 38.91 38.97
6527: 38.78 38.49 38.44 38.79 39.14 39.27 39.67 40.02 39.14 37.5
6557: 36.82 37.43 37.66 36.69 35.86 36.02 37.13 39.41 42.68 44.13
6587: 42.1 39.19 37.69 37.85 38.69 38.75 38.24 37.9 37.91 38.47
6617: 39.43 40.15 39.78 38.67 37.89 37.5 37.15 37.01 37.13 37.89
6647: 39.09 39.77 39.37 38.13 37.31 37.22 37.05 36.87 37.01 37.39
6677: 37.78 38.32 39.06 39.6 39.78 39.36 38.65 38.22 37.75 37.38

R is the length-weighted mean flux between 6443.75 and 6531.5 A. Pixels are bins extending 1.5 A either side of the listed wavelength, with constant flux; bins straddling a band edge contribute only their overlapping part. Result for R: 37.9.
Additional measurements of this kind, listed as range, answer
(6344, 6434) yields 37.8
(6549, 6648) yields 38.5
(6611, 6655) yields 38.5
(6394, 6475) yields 38.2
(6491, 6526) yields 37.6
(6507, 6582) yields 38.5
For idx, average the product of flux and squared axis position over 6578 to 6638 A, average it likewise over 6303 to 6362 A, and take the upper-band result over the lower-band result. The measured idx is 1.13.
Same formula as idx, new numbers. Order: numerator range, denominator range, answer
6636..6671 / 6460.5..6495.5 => 1.06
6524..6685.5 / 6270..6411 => 1.11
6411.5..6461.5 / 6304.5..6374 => 1.05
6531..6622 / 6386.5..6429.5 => 1.07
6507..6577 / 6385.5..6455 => 1.04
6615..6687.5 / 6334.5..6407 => 1.10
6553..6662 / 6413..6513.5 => 1.06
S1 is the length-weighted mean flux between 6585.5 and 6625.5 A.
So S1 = 38.9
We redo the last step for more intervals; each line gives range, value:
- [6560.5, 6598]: 38.8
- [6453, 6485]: 38.3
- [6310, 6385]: 37.7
